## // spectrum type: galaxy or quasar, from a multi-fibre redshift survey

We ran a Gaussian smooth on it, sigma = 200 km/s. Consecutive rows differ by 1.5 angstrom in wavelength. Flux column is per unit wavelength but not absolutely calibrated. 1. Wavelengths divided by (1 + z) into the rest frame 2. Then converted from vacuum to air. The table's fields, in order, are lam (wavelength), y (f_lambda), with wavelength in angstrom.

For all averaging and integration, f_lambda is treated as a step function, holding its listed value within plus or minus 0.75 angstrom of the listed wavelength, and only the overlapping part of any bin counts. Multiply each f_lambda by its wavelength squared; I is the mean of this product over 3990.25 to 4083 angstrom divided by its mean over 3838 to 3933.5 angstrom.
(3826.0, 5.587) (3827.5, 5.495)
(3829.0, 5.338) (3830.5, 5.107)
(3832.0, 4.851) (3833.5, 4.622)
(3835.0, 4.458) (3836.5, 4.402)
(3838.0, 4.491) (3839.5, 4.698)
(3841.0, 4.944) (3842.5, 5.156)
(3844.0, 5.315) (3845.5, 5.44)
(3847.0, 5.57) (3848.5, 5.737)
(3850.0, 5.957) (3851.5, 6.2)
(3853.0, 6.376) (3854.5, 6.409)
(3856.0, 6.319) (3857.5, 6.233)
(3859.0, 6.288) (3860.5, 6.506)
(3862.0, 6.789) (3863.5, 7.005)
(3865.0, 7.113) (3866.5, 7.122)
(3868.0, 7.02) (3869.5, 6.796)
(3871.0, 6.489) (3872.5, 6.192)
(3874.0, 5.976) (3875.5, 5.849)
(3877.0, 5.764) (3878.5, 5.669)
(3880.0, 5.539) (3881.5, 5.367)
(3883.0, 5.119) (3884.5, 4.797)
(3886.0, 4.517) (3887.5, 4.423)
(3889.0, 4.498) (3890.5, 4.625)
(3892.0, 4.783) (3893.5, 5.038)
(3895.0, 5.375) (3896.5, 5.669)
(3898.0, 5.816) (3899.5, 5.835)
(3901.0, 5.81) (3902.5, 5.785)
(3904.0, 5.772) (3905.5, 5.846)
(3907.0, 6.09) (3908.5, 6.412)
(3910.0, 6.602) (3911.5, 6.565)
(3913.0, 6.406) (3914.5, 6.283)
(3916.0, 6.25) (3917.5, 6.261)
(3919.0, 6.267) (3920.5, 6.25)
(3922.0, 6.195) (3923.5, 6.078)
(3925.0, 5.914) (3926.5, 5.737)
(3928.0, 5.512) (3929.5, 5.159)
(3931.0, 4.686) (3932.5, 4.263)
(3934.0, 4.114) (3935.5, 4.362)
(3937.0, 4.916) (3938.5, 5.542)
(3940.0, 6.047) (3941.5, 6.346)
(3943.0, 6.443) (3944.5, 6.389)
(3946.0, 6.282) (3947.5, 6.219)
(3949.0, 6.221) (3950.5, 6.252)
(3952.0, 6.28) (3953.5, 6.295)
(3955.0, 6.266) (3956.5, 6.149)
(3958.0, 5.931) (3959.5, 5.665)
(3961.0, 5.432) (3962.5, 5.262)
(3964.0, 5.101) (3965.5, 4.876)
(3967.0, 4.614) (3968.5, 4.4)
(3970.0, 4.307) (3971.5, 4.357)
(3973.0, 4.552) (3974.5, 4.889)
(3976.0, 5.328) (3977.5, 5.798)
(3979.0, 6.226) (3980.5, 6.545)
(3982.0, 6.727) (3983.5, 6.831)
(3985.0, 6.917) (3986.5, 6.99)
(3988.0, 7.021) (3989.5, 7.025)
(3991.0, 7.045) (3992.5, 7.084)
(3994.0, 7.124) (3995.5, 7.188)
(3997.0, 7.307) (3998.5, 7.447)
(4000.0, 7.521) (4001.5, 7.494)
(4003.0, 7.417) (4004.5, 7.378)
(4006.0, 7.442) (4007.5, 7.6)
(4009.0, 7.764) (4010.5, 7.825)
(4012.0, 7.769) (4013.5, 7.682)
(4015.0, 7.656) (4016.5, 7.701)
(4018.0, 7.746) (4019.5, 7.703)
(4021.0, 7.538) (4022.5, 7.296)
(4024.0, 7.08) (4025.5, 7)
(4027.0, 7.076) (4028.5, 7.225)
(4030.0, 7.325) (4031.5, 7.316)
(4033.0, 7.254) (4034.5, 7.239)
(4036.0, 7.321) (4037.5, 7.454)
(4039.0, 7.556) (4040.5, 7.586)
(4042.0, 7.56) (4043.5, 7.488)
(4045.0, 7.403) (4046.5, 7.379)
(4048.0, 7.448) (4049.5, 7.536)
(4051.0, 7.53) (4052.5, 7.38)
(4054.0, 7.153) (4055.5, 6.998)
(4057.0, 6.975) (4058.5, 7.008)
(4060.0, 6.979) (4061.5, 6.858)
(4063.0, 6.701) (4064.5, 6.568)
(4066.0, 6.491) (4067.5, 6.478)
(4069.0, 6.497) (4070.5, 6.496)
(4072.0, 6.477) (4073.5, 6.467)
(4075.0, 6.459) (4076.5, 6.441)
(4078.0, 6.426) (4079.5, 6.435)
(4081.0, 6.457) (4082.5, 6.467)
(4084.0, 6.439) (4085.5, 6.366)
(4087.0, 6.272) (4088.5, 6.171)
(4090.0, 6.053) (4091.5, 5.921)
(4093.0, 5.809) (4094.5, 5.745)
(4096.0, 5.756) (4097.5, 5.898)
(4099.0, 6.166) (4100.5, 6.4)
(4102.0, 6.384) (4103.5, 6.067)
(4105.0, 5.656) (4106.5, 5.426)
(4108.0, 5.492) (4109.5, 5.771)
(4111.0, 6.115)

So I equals 1.33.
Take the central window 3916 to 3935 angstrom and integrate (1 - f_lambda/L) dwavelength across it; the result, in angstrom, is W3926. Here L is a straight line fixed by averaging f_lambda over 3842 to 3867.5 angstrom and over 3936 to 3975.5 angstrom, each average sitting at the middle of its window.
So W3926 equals 0.7 angstrom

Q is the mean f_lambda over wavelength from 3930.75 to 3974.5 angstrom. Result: 5.43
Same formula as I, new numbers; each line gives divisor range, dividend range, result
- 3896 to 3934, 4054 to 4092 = 1.21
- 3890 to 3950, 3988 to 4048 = 1.35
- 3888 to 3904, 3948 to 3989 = 1.12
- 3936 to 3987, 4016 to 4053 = 1.33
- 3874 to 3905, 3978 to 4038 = 1.45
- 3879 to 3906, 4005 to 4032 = 1.52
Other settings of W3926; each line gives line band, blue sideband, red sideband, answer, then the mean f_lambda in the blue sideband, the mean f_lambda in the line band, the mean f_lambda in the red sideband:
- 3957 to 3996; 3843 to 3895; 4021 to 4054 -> 5.32 angstrom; 5.84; 5.89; 7.35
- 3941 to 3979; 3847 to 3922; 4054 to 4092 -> 3.62 angstrom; 5.95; 5.59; 6.53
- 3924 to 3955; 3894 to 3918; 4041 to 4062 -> 3.23 angstrom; 6.04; 5.67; 7.27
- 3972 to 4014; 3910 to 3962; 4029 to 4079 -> -3.05 angstrom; 5.86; 6.91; 7.04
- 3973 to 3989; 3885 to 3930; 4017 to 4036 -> 1.10 angstrom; 5.72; 6.25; 7.32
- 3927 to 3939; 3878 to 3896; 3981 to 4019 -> 2.26 angstrom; 4.98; 4.82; 7.35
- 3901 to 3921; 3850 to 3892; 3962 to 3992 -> -1.12 angstrom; 5.94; 6.2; 5.76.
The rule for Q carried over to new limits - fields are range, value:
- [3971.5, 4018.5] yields 6.96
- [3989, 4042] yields 7.41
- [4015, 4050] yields 7.41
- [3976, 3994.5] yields 6.71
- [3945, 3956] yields 6.26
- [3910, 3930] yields 6.1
